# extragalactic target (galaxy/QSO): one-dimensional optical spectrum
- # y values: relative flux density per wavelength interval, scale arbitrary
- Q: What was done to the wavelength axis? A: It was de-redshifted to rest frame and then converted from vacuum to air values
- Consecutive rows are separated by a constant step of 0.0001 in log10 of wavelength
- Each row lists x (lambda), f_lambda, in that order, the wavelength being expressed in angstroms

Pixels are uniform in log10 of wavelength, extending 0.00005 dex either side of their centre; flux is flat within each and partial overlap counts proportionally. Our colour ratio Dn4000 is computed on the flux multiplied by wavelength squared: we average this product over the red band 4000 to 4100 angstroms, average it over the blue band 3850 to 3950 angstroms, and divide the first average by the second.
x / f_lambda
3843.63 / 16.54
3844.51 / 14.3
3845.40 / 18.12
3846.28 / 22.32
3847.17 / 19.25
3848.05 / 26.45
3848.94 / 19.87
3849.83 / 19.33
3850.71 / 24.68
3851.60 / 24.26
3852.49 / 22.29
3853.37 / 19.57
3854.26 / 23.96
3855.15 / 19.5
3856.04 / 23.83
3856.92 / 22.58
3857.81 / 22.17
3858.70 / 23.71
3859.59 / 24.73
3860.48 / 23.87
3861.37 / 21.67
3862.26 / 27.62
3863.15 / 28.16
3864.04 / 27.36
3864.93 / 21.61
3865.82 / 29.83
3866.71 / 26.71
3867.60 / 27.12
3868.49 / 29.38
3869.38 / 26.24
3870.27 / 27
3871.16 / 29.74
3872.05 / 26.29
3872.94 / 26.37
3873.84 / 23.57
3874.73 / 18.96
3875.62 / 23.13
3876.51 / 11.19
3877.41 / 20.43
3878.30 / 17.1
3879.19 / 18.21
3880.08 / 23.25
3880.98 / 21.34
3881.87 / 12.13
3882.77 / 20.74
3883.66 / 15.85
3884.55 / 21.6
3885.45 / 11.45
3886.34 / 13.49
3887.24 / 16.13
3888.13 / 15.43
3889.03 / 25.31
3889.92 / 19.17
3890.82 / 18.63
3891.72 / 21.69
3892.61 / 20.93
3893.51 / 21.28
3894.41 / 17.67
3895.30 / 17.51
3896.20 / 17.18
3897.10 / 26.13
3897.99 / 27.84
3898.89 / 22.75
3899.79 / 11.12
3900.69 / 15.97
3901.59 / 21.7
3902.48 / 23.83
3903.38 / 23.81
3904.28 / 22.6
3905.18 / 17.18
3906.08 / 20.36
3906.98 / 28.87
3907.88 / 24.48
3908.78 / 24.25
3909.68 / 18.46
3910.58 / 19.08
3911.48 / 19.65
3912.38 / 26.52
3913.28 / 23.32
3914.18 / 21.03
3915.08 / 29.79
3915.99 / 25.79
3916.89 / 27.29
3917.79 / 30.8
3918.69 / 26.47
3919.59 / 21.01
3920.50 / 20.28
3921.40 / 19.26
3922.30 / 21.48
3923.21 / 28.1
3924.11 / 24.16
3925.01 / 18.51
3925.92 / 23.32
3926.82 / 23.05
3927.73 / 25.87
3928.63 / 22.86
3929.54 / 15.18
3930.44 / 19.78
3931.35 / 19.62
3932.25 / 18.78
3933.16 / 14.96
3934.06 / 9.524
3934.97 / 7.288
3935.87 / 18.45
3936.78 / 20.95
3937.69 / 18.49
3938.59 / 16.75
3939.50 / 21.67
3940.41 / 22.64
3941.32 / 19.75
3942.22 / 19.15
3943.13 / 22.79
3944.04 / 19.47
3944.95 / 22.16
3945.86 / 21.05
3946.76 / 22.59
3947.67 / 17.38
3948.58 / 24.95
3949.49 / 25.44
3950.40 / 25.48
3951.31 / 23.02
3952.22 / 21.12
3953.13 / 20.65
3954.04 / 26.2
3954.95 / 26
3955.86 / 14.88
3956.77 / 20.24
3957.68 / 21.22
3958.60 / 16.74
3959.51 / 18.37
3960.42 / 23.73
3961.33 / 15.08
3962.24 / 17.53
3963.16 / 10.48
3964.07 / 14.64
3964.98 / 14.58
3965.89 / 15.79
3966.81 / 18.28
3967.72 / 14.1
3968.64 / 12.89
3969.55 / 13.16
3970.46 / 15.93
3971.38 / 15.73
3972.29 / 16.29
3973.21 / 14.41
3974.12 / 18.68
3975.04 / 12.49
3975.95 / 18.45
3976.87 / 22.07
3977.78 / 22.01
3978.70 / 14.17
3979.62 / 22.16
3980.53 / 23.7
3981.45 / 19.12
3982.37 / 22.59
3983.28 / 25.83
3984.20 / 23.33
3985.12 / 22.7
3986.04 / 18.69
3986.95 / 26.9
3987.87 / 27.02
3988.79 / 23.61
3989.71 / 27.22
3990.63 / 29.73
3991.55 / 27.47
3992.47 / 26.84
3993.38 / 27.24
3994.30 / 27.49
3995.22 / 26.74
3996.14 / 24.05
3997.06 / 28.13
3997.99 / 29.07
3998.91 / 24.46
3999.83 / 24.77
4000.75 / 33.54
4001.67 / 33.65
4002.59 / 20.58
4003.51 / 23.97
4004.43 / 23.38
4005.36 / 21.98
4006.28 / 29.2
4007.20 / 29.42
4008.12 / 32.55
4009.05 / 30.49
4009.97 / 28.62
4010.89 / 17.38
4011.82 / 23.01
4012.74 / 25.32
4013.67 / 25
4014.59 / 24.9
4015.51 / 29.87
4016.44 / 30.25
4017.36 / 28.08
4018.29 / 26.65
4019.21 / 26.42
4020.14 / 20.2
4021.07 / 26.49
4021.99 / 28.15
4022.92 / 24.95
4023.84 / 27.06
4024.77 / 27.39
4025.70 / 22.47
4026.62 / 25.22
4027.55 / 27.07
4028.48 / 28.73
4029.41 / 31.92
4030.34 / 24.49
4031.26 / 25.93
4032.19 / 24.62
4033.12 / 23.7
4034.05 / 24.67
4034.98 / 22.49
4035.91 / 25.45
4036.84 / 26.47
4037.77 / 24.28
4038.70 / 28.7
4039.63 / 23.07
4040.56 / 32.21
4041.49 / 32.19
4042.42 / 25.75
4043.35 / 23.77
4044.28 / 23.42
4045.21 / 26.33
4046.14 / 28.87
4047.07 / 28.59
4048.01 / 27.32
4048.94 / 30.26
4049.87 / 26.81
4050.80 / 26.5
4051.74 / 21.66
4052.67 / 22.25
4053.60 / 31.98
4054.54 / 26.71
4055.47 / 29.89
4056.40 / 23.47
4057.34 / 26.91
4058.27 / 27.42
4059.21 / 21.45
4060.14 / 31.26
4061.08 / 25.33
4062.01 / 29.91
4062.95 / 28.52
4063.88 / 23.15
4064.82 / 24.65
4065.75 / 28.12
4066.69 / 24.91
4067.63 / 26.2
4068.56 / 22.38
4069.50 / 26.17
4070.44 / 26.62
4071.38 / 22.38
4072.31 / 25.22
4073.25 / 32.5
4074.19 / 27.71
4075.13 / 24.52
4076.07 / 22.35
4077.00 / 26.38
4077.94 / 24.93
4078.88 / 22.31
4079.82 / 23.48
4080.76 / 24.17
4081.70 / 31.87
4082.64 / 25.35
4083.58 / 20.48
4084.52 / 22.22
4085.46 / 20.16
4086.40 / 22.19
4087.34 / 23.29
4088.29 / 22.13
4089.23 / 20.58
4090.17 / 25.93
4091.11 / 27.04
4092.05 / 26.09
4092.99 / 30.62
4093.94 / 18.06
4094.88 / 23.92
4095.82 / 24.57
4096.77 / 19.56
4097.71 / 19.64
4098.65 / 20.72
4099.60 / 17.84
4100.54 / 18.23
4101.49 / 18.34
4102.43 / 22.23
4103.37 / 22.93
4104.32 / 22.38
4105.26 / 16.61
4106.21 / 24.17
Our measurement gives 1.3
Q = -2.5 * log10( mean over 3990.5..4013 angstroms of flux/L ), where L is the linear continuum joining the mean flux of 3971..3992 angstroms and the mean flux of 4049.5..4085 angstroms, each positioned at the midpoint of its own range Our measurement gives -0.187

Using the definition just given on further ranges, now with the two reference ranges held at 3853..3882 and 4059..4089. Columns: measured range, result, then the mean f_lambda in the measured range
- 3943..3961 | 0.12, 21.6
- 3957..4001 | 0.16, 21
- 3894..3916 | 0.09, 21.8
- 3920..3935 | 0.20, 19.9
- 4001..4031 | -0.08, 26.5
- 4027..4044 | -0.07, 26.4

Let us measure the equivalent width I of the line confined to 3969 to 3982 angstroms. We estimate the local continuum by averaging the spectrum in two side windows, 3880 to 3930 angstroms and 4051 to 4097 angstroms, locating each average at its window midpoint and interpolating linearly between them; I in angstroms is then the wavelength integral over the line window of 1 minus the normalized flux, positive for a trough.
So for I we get 2.9 angstroms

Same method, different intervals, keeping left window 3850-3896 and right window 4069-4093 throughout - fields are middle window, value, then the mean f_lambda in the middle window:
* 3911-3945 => 2.12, 21.2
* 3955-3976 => 6.12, 16.4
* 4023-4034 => -0.97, 26.1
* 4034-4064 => -2.88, 26.6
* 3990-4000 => -1.45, 27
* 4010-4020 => -0.76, 25.6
